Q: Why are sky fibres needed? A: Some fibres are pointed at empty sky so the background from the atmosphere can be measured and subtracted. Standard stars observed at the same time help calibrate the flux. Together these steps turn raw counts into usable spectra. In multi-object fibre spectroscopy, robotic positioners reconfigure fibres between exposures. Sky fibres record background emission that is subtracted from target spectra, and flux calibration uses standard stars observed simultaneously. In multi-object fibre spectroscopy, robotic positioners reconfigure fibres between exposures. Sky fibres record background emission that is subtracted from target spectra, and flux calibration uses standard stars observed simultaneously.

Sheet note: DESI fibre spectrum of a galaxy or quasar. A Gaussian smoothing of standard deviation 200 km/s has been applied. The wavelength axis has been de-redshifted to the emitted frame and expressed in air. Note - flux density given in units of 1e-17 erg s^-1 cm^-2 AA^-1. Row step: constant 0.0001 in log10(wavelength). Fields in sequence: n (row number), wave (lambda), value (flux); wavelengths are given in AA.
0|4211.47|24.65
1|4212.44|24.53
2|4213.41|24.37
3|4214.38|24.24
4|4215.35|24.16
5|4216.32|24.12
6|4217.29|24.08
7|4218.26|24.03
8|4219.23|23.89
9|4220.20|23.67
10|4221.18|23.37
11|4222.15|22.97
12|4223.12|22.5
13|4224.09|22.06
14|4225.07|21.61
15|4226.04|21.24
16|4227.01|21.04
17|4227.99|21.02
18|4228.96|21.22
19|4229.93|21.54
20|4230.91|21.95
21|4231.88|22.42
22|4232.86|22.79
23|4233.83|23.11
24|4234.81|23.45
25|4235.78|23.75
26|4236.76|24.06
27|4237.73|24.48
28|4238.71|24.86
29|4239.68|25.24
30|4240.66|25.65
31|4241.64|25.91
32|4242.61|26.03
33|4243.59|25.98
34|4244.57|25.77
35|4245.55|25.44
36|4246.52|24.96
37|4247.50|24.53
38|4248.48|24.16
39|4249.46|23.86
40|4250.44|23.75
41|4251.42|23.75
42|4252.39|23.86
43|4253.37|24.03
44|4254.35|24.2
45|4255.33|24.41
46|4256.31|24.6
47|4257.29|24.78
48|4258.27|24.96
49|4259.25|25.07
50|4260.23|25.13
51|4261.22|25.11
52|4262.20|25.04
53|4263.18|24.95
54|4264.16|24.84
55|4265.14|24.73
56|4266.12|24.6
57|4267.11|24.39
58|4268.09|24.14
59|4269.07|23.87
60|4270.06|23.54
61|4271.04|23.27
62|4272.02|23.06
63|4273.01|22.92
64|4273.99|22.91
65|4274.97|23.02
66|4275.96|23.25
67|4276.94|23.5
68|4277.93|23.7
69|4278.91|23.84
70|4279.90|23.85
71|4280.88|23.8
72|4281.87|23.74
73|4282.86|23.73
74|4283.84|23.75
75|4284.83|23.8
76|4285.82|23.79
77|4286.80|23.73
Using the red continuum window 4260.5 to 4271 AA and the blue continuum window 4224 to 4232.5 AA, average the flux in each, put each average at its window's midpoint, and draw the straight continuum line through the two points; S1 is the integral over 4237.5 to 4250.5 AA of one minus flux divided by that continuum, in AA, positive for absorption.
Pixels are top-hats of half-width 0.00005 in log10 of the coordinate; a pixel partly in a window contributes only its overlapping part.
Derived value -1.33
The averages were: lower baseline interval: 21.5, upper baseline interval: 24.5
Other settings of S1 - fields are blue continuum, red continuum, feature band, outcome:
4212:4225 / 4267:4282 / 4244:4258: -0.5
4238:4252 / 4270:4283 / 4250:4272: -0.2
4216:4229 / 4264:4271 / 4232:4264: -1.4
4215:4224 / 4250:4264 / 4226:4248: 0.2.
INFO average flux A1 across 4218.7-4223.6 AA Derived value 23.3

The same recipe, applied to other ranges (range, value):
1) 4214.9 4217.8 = 24.1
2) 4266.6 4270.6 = 23.9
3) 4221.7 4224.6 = 22.5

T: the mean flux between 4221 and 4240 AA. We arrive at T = 22.7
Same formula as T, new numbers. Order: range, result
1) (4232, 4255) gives 24.5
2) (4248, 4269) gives 24.5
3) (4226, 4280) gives 24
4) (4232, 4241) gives 24.1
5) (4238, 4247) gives 25.5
